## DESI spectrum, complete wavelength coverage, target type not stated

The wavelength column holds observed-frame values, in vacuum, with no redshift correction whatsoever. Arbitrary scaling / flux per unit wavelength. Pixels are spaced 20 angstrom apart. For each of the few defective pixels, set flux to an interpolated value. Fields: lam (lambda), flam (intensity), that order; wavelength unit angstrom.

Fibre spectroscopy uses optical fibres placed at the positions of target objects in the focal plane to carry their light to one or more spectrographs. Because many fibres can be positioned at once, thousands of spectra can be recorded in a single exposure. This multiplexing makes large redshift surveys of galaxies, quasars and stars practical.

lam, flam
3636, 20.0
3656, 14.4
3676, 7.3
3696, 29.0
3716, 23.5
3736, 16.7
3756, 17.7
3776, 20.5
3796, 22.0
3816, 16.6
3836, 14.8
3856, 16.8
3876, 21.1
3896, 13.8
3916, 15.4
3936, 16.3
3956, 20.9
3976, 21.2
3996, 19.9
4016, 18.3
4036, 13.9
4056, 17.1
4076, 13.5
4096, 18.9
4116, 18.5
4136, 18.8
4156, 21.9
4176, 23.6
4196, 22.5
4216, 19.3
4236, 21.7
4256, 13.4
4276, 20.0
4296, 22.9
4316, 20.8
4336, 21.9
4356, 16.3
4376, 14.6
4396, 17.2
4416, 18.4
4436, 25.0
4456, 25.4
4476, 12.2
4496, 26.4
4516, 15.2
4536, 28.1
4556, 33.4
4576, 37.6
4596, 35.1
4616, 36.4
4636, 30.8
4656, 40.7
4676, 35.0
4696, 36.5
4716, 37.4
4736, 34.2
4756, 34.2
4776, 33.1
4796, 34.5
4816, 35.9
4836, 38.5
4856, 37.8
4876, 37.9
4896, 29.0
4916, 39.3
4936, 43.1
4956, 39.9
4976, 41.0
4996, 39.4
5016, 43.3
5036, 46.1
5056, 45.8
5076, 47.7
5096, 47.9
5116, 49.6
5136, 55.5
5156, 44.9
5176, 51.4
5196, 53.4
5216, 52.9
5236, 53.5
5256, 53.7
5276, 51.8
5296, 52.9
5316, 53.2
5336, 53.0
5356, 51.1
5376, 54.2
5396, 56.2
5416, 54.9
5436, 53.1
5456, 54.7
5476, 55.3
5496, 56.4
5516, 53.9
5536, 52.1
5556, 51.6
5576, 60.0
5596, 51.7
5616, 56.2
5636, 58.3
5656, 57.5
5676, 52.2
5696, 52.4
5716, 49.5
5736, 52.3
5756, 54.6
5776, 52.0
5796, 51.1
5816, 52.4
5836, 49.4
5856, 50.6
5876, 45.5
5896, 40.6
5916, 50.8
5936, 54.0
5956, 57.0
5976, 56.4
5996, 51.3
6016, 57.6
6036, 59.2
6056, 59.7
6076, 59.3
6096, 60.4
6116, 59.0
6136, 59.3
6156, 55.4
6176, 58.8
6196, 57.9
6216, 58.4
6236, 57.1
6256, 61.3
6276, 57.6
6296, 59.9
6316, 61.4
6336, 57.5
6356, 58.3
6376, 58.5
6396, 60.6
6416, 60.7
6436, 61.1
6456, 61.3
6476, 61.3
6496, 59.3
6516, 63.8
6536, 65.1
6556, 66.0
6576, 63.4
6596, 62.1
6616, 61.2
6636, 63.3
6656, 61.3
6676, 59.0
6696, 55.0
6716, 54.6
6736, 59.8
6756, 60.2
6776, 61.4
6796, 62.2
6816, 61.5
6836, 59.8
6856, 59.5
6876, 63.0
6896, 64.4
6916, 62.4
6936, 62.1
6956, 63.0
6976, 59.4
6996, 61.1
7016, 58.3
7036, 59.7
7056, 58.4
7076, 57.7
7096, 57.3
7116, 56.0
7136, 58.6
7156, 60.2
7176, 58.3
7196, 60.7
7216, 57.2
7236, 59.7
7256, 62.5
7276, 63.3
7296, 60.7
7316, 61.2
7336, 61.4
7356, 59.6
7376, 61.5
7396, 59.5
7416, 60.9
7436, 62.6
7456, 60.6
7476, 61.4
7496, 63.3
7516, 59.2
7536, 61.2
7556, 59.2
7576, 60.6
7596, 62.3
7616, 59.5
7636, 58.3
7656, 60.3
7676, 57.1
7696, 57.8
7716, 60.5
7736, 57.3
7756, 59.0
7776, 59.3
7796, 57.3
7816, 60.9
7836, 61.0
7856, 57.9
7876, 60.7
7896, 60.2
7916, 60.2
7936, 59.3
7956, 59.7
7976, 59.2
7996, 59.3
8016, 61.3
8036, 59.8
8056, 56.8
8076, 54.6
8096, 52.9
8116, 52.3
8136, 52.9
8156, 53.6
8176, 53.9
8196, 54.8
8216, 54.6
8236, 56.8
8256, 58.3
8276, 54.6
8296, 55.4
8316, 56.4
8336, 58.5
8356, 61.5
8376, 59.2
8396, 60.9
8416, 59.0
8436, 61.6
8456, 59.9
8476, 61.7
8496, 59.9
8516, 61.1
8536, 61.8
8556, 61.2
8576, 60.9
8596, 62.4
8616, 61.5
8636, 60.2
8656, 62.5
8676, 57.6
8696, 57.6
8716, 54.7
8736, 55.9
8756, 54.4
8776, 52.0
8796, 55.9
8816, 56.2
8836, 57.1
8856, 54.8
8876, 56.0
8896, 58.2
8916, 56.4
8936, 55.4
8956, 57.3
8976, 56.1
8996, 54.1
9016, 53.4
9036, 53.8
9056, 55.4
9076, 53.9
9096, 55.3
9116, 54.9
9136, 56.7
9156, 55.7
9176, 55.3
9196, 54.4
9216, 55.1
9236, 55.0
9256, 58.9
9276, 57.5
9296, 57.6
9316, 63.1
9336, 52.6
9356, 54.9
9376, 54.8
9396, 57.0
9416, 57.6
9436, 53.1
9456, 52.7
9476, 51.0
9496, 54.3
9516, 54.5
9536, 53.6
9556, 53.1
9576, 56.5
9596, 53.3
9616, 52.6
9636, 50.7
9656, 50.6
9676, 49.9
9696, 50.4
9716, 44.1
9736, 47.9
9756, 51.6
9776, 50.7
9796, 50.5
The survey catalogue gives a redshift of 0.14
